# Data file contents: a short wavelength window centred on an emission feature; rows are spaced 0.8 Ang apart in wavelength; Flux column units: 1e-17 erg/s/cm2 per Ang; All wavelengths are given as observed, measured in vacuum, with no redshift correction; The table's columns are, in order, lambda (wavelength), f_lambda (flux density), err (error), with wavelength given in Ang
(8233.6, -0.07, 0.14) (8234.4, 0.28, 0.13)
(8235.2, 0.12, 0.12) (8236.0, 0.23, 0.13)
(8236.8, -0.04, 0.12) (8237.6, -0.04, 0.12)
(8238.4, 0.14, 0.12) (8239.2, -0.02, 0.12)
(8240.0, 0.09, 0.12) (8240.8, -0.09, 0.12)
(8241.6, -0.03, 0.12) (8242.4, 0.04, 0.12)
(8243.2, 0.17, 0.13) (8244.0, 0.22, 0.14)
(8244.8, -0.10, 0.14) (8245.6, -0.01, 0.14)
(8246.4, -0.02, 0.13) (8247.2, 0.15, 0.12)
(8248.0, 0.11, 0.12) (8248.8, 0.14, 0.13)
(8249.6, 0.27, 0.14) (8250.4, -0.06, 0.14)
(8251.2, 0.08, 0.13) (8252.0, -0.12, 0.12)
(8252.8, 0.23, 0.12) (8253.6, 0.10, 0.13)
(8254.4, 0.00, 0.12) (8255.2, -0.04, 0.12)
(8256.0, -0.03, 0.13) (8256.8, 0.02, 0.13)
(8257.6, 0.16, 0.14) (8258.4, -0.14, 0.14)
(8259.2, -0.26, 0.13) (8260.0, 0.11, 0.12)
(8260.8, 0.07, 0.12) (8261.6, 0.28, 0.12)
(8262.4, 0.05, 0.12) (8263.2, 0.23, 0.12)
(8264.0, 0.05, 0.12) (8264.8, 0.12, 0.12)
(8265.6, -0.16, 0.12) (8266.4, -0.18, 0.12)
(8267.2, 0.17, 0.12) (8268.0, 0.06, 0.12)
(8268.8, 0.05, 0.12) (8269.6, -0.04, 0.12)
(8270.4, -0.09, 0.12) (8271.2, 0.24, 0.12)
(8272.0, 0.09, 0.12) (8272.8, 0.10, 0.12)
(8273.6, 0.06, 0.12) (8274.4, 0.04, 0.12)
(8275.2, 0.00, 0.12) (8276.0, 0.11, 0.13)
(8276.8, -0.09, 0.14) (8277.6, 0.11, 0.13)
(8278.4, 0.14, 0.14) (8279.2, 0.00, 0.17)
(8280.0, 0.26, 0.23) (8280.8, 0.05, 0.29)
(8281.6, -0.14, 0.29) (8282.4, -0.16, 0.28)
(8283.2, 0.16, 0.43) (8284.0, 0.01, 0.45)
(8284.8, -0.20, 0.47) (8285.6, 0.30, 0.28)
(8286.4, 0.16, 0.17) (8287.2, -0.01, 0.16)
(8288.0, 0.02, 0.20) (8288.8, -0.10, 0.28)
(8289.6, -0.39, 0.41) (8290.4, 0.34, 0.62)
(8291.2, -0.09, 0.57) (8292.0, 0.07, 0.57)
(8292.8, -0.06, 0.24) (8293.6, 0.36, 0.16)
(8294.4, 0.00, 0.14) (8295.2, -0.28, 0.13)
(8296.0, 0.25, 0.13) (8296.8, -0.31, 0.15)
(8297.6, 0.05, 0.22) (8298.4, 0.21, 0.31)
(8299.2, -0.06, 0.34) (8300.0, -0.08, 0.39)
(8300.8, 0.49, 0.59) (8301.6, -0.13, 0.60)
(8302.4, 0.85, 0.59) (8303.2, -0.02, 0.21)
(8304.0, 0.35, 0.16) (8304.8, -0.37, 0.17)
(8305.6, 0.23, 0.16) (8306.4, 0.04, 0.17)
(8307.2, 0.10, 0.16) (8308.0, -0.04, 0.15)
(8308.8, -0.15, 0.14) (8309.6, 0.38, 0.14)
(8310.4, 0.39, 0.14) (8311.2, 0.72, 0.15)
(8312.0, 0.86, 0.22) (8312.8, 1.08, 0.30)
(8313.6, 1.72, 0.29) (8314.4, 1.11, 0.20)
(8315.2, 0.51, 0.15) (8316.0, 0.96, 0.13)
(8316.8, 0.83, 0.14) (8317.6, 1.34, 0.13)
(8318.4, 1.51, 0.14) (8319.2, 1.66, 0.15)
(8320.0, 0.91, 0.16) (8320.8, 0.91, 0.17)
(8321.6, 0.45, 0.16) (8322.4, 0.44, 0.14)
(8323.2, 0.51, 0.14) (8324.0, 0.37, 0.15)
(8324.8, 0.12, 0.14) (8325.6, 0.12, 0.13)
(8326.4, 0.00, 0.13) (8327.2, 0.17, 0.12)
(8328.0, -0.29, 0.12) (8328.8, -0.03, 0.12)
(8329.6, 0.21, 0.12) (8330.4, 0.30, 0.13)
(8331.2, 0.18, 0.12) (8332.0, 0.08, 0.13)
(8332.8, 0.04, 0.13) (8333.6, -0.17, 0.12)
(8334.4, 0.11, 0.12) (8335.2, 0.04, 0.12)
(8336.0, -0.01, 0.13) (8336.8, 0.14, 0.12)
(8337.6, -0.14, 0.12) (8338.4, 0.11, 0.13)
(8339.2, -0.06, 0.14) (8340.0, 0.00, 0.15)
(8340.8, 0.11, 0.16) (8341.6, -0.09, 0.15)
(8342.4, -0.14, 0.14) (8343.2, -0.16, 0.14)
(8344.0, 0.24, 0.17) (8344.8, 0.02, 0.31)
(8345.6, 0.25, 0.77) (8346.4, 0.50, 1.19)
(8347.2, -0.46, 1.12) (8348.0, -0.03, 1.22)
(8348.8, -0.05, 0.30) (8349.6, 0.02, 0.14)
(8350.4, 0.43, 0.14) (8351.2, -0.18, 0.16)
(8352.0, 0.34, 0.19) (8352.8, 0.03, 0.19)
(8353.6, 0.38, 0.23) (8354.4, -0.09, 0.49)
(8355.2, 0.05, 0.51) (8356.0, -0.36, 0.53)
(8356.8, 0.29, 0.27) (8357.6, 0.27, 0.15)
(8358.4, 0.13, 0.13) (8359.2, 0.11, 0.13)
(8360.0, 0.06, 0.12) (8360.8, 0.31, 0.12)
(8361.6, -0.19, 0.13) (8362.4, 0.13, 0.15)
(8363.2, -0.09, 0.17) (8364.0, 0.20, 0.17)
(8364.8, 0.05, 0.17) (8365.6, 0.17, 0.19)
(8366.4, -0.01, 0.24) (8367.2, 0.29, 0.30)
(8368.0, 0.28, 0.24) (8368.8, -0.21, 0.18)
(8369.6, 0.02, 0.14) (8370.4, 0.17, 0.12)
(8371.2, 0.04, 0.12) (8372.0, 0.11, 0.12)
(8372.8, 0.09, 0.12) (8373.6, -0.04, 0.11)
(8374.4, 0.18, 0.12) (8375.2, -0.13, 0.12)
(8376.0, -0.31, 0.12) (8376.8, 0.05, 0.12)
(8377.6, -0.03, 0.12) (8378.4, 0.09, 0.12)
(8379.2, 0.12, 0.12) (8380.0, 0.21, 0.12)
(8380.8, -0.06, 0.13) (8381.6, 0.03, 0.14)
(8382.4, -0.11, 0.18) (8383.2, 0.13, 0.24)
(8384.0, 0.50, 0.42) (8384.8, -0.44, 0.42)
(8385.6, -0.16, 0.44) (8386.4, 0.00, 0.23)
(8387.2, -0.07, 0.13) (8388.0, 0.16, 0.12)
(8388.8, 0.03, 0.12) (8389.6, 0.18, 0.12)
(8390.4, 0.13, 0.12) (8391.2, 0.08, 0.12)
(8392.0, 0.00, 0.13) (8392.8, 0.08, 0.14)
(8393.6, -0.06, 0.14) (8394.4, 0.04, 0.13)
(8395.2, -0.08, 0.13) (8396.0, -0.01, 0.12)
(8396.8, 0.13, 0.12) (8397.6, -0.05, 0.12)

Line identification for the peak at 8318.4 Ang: [O II] 3727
